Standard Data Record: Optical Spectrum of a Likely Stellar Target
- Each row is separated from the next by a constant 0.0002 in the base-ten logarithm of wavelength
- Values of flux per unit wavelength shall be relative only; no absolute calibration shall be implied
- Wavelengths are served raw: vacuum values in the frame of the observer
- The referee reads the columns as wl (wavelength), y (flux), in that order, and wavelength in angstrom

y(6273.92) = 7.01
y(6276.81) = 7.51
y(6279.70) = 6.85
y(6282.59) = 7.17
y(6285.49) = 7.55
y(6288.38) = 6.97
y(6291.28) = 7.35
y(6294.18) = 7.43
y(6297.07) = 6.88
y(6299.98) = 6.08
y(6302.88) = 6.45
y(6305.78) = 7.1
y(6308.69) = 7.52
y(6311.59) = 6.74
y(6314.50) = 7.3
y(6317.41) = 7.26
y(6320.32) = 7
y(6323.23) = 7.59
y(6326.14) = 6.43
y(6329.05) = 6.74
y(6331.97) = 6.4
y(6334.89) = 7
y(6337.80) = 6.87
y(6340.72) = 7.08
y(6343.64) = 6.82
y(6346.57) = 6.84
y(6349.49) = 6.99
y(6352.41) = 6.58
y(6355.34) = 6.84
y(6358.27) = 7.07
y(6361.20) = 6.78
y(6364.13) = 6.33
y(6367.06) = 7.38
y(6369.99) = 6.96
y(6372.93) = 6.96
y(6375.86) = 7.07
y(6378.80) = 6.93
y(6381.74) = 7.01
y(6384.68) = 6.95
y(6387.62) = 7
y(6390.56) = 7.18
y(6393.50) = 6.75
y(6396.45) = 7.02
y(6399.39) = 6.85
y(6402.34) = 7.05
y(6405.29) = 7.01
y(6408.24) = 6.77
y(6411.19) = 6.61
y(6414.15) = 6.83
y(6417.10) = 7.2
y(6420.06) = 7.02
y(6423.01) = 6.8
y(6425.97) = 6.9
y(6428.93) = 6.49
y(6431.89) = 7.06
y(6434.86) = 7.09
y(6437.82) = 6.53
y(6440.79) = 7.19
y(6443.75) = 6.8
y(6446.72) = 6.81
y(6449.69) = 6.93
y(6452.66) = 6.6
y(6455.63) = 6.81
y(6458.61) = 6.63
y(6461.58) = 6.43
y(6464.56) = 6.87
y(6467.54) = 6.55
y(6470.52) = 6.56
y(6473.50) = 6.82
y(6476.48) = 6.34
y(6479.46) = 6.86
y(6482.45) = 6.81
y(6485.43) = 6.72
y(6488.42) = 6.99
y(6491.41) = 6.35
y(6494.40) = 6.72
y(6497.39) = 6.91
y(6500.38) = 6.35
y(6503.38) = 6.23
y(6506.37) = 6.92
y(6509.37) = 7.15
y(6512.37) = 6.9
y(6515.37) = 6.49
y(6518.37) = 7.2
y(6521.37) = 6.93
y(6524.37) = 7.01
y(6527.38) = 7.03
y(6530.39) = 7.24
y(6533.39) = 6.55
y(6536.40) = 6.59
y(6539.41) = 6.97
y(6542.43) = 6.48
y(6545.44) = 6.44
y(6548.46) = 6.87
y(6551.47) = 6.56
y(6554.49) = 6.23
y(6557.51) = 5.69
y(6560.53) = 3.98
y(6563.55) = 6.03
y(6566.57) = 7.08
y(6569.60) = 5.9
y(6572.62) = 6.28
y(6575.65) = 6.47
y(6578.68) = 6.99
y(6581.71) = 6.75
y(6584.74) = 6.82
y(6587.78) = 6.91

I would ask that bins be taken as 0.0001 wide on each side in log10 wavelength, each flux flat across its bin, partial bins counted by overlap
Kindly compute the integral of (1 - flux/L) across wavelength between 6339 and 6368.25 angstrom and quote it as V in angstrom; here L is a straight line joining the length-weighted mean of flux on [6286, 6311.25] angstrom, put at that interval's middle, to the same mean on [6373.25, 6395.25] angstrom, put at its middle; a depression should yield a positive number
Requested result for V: 0.5 angstrom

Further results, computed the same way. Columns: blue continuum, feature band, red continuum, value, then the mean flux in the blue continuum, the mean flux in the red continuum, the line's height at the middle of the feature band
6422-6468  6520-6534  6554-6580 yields -1.51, 6.78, 6.06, 6.3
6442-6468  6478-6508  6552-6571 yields -1.27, 6.73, 5.86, 6.42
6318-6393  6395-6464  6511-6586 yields -0.76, 6.91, 6.54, 6.77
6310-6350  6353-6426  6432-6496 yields -0.84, 6.93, 6.74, 6.85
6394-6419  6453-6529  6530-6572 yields -2.18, 6.91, 6.3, 6.56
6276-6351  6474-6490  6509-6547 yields 0.28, 6.99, 6.83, 6.87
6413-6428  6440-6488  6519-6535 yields 1.50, 6.94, 6.97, 6.95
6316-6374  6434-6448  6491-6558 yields -0.17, 6.9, 6.71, 6.79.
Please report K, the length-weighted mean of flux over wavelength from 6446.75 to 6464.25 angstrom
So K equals 6.7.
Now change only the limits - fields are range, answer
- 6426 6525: 6.76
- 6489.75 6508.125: 6.59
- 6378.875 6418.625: 6.94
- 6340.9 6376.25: 6.89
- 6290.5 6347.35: 6.94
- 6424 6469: 6.78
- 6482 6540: 6.8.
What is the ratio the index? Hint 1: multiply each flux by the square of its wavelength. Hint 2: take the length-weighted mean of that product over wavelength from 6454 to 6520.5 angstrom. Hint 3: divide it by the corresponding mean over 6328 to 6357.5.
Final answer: 1.0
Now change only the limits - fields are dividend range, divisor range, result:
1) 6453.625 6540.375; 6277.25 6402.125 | 1.02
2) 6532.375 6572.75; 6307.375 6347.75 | 0.96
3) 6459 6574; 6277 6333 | 1.00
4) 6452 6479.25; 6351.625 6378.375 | 0.99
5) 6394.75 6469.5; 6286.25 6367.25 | 1.02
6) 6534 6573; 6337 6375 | 0.96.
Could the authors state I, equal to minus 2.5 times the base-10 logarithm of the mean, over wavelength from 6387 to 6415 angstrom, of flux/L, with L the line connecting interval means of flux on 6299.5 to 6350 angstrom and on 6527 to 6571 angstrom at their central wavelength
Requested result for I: -0.03 mag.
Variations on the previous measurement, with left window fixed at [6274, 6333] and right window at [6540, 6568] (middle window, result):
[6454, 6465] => -0.03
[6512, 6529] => -0.11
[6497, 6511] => -0.06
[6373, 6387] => -0.04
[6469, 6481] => -0.03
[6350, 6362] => 0.00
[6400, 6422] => -0.04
